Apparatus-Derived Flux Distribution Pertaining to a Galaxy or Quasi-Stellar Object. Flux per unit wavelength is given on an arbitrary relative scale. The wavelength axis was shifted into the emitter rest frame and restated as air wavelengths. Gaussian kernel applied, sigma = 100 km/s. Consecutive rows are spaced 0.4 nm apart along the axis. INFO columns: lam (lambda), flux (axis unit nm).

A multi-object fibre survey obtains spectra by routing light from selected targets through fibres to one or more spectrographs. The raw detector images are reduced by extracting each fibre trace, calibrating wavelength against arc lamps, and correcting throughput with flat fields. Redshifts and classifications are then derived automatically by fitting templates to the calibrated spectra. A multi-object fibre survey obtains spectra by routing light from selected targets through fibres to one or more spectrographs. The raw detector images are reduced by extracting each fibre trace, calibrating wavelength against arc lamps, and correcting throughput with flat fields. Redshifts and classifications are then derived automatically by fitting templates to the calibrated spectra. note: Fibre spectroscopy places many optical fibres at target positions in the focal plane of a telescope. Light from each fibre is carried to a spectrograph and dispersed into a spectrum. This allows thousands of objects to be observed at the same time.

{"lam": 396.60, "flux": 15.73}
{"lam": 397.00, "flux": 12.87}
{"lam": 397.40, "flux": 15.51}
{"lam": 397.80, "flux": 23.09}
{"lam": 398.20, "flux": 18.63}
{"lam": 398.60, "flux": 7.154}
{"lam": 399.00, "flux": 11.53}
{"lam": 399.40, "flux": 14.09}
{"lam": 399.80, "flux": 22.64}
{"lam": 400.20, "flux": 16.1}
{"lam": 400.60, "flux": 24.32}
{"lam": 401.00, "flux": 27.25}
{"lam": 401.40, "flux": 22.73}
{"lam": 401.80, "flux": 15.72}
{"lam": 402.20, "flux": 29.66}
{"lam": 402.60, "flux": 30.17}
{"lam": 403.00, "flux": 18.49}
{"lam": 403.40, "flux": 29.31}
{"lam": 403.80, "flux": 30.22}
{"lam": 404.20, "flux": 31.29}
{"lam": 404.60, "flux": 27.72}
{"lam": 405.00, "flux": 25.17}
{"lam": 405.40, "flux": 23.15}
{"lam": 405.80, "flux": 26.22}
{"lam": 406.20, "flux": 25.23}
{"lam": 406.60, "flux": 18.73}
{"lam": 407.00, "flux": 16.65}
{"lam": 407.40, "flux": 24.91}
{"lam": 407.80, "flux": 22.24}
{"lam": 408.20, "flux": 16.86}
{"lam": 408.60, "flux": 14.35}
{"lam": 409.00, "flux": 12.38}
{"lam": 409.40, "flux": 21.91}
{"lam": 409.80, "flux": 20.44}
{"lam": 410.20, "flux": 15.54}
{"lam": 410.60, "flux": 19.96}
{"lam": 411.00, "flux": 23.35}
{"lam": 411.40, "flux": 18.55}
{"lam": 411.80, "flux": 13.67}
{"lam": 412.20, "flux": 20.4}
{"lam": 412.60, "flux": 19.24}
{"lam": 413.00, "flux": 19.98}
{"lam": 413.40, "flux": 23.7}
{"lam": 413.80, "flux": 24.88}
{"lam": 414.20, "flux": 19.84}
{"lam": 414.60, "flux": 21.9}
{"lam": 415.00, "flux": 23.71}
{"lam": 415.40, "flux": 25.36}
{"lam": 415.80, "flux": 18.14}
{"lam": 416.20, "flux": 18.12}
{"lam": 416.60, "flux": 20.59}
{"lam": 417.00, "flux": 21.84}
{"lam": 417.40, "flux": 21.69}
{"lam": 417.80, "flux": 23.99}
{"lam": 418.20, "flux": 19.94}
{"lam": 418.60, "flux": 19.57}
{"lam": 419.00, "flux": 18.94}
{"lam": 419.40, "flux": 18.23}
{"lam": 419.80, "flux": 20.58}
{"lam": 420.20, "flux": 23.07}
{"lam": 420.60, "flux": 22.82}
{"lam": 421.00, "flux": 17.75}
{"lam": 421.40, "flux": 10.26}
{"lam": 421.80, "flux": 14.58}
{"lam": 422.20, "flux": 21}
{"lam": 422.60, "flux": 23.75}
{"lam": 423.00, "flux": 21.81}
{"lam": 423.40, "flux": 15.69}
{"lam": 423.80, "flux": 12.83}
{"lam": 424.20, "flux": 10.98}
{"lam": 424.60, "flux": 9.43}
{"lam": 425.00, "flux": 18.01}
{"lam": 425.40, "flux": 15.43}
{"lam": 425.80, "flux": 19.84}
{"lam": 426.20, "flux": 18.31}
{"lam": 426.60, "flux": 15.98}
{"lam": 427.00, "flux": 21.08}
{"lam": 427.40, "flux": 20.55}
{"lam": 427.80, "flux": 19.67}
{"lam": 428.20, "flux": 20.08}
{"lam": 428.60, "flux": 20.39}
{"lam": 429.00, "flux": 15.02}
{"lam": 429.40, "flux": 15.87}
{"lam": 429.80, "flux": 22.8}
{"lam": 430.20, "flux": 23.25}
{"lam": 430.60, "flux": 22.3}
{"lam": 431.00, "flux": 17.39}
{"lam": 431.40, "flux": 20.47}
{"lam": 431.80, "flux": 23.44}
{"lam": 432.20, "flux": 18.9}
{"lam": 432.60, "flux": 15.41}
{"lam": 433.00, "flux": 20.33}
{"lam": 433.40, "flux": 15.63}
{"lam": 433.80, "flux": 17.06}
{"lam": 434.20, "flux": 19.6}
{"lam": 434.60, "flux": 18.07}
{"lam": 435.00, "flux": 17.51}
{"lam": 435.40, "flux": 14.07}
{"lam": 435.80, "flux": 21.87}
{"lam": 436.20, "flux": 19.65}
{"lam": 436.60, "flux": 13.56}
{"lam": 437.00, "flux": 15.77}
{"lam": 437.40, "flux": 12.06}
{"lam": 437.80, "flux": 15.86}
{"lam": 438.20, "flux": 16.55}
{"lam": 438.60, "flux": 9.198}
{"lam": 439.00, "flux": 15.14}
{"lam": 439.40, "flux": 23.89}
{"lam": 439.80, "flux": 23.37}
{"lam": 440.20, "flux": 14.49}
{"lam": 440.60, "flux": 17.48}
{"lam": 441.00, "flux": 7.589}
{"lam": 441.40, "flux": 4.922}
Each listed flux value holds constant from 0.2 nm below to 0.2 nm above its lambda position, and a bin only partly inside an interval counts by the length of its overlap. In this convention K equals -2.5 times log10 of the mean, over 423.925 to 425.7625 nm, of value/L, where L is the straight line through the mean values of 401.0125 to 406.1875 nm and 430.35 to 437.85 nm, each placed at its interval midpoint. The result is 0.40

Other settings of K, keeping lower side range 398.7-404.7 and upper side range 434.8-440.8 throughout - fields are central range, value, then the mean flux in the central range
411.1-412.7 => 0.168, 18.2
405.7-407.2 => 0.042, 21.4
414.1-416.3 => -0.035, 21.4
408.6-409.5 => 0.335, 16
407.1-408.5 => 0.077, 20.5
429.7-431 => -0.214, 22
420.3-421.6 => 0.134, 17.4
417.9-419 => 0.007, 20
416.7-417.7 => -0.079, 21.9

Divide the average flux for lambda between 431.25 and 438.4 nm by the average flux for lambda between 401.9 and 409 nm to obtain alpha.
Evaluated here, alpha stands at 0.7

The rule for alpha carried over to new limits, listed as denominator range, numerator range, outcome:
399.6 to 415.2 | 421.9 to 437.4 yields 0.82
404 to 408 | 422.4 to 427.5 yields 0.71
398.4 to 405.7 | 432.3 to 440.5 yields 0.75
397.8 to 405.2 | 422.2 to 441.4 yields 0.78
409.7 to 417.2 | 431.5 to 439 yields 0.83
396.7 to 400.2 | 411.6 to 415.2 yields 1.32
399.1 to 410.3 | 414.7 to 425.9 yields 0.85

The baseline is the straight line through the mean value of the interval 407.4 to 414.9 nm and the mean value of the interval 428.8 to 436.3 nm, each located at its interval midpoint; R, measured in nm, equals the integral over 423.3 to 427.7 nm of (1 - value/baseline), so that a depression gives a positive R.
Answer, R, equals 0.65 nm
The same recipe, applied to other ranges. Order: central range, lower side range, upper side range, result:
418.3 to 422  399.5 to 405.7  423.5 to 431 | 0.261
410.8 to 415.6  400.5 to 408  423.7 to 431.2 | 0.180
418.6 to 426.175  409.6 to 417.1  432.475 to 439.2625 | 0.516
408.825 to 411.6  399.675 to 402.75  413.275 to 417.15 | 0.427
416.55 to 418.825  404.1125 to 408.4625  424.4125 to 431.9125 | -0.040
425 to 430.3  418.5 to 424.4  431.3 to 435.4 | -0.213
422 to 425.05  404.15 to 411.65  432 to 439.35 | 0.322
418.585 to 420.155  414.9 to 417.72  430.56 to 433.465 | 0.096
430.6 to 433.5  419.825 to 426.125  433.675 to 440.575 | -0.355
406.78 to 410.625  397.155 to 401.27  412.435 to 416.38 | 0.333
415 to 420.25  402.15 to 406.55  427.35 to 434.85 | 0.487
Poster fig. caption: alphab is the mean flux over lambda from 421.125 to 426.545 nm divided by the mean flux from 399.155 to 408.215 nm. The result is 0.7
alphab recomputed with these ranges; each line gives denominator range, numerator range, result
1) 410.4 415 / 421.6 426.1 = 0.81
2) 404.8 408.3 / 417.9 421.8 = 0.85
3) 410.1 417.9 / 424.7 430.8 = 0.92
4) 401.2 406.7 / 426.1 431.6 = 0.77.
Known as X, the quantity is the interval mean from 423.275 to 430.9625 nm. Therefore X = 17.8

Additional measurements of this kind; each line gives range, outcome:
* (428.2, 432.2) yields 20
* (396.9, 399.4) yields 14.8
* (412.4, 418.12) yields 21.6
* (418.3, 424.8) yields 17.6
